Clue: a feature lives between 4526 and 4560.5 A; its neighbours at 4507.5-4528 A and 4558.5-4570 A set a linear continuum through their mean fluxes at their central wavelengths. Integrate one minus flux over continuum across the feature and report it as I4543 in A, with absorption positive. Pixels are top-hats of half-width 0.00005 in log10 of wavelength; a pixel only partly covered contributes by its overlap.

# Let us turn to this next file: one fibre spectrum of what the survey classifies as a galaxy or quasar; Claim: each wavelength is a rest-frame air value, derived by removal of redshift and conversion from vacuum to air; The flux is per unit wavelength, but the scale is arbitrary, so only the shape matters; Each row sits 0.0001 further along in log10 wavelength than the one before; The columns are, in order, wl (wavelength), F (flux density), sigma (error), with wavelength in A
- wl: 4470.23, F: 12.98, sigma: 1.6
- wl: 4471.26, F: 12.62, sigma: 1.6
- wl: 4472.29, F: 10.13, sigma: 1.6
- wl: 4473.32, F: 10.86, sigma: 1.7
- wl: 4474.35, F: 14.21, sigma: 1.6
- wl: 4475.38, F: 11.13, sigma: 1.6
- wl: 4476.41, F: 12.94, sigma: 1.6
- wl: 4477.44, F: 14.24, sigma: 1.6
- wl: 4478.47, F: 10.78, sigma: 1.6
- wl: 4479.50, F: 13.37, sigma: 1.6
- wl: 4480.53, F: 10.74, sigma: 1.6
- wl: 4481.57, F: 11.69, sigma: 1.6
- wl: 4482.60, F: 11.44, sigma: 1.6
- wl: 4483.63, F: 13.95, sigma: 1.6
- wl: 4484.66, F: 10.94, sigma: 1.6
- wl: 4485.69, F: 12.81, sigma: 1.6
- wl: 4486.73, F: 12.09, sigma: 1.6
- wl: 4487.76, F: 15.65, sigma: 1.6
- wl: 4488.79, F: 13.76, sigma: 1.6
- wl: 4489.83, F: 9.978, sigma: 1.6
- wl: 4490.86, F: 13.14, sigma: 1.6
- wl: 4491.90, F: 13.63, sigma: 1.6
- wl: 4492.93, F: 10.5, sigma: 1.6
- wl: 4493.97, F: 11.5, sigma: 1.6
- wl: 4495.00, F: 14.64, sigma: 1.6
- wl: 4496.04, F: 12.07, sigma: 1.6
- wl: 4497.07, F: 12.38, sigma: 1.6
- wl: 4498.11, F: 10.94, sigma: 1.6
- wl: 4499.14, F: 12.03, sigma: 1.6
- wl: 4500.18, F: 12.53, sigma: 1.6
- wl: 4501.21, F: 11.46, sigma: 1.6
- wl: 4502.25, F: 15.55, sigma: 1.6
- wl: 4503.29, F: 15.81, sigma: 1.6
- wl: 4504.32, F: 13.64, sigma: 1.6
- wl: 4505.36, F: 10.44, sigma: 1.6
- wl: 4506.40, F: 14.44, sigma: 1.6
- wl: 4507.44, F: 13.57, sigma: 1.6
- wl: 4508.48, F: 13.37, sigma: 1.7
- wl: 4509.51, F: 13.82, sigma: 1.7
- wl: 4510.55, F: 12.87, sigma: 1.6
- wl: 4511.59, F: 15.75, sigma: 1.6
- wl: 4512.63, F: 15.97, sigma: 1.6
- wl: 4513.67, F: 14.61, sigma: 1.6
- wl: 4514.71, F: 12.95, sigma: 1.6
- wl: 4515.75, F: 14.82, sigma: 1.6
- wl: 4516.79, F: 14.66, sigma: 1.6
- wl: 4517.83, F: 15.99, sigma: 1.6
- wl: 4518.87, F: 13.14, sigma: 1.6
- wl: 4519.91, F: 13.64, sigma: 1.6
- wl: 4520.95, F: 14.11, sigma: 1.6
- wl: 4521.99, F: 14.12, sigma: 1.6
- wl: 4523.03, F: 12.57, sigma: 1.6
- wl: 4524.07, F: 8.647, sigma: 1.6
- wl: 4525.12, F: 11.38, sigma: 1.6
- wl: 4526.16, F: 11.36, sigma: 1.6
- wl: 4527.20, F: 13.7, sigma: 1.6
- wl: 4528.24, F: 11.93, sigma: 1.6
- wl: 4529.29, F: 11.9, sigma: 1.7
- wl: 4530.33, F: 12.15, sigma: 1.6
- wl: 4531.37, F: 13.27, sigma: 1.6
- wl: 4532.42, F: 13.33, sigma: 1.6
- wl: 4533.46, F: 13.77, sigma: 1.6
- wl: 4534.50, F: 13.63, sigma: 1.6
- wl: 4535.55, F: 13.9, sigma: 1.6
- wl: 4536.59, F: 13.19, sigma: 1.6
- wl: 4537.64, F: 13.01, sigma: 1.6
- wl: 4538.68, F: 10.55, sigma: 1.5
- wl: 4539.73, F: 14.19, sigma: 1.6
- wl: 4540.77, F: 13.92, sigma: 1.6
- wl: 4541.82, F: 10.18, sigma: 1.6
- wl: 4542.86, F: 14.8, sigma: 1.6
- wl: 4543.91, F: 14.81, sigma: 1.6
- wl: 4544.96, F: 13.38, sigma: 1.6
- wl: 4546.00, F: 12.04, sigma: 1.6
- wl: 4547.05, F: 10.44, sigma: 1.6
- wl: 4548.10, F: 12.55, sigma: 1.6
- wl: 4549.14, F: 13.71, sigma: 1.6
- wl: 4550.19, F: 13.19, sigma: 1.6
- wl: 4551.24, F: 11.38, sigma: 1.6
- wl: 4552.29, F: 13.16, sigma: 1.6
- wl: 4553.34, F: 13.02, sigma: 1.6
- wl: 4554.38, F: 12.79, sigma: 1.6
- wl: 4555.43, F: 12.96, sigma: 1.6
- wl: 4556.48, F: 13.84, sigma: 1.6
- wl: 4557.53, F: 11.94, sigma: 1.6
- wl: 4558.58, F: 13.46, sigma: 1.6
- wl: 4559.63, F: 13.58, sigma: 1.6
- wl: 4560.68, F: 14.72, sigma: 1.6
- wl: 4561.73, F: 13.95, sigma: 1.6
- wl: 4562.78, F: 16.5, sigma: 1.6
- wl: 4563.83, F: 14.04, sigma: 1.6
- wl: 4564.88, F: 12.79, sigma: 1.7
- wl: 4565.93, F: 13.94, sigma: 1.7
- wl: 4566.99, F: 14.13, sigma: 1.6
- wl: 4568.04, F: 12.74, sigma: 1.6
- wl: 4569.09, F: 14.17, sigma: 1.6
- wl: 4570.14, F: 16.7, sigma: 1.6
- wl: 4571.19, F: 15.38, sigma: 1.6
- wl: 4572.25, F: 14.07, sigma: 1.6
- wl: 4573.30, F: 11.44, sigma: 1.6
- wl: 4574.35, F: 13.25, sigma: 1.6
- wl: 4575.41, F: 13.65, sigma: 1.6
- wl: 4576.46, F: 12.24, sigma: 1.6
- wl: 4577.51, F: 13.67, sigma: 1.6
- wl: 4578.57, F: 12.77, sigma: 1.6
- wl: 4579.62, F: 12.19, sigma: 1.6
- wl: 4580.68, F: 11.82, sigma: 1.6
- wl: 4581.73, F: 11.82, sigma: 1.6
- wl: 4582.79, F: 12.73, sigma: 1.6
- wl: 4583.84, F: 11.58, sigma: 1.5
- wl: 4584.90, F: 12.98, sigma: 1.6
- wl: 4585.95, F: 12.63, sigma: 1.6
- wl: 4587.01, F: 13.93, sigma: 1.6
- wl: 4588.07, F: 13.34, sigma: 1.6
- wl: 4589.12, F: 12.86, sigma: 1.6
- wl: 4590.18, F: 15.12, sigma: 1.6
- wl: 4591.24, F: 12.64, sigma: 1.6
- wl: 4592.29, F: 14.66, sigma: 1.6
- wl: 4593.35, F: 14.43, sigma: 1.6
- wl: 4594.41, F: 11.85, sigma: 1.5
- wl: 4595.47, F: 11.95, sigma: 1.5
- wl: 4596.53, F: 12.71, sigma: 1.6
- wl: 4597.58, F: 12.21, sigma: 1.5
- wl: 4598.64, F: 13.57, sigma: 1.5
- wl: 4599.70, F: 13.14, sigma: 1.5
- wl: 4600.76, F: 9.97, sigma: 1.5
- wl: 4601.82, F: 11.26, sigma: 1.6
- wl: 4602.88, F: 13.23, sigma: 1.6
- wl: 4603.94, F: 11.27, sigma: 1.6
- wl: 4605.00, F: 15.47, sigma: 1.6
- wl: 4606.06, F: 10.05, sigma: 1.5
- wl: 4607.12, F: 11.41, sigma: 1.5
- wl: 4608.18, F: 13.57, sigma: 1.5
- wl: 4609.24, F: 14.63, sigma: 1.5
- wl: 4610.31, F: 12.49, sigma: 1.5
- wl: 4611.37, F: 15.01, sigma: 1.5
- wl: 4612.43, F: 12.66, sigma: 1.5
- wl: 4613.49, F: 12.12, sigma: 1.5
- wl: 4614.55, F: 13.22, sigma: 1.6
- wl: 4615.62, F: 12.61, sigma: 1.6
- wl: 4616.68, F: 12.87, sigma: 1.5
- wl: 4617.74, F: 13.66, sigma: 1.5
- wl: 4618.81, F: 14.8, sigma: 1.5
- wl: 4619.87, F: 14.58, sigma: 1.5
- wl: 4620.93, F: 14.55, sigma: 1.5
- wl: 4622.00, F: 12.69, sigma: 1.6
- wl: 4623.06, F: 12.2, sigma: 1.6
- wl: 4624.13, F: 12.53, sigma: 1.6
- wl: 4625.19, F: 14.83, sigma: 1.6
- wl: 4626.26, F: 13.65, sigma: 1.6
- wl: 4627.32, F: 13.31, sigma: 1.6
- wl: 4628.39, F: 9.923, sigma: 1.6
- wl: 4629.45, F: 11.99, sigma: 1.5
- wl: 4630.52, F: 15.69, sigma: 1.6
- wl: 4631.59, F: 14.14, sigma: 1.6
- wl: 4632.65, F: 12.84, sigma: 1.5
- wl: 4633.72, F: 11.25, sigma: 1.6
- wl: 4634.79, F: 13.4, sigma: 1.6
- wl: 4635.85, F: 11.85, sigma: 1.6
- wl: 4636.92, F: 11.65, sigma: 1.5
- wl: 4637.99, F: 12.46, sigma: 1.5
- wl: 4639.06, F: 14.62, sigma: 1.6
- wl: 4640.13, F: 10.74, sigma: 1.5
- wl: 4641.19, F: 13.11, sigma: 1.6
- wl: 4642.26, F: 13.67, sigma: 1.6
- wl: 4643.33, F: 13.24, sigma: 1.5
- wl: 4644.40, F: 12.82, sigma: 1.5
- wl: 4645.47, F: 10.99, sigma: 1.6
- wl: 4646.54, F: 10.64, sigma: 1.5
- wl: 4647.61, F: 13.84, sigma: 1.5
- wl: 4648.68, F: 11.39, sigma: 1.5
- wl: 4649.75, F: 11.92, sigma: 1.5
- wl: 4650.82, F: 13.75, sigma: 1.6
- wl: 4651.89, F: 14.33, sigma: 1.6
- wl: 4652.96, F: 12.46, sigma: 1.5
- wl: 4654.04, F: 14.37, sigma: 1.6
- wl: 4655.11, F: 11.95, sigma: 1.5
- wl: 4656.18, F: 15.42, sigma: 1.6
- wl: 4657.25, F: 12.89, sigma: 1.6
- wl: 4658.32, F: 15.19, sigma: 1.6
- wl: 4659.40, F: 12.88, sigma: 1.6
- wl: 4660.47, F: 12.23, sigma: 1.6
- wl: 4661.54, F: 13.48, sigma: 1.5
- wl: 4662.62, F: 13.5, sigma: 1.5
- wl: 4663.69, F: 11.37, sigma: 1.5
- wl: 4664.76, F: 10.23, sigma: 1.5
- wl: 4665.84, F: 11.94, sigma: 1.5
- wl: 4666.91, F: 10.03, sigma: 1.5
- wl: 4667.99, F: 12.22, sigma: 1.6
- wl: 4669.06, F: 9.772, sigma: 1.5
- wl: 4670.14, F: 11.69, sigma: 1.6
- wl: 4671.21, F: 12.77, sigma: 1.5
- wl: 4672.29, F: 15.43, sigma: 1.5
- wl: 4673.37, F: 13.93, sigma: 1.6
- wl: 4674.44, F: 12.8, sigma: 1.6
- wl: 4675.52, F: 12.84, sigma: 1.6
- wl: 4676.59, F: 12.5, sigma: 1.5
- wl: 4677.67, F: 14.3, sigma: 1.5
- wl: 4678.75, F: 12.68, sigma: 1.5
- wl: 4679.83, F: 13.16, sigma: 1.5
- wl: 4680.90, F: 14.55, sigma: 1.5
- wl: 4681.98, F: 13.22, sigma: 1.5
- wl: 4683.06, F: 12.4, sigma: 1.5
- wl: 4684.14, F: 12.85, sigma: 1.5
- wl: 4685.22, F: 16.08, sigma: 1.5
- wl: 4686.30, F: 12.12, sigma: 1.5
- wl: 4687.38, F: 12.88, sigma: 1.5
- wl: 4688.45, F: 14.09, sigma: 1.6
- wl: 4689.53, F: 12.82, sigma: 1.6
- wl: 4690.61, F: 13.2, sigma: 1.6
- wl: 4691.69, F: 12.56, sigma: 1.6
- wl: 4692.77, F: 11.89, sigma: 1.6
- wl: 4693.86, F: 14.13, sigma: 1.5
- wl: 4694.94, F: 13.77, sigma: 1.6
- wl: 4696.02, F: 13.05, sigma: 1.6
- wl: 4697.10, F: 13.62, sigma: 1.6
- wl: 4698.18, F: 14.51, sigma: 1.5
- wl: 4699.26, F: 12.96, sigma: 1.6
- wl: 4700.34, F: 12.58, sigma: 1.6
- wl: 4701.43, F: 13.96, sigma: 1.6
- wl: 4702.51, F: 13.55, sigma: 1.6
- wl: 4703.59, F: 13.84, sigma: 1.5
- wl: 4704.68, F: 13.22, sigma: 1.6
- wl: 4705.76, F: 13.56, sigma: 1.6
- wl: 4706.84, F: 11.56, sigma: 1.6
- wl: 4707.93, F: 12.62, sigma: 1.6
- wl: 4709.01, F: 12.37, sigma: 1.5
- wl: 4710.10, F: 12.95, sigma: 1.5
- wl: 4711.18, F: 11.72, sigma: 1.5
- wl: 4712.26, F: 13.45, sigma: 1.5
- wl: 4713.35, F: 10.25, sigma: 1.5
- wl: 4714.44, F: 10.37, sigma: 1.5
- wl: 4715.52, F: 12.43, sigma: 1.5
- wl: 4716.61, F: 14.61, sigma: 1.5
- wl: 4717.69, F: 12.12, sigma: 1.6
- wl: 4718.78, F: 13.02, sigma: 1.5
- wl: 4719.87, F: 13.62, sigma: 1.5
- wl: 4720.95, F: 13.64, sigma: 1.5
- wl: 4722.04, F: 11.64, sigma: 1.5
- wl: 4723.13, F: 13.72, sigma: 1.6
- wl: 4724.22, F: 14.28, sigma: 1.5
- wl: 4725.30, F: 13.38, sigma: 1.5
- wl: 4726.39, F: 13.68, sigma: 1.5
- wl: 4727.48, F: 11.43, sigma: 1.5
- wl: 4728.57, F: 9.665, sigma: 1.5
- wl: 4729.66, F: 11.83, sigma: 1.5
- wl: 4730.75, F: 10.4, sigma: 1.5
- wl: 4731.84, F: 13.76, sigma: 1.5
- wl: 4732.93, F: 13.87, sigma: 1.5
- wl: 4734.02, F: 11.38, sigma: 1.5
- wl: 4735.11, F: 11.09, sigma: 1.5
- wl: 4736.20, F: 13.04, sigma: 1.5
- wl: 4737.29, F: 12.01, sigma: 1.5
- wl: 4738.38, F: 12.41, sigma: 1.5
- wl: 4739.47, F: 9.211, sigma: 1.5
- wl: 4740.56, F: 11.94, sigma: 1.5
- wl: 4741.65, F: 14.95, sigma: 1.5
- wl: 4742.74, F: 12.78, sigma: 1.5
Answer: 2.3 A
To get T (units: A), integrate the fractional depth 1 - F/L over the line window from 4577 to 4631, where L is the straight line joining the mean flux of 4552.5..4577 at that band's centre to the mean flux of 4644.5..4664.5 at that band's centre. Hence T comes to 1.6 A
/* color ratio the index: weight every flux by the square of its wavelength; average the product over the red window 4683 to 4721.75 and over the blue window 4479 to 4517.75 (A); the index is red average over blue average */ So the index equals 1.1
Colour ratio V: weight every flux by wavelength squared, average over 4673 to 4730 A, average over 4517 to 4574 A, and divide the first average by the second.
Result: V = 1.1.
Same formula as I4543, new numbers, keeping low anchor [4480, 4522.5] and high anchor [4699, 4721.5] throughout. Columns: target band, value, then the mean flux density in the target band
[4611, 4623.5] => -0.42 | 13.4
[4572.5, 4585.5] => 0.50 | 12.6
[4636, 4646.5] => 0.36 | 12.5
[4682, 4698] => -0.57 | 13.3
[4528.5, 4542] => 0.24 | 12.9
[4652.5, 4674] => 0.31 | 12.7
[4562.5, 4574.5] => -0.93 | 14.1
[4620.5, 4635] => -0.12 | 13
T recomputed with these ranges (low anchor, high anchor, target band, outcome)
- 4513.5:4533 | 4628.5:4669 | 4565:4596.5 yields -0.94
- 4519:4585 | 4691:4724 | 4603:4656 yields 0.20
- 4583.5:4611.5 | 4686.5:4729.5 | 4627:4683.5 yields 0.53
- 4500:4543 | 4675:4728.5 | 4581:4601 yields 0.47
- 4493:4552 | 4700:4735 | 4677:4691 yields -0.78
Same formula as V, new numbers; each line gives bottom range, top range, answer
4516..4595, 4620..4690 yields 1.02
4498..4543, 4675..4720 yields 1.06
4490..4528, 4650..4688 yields 1.06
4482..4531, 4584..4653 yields 1.04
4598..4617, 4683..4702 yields 1.09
